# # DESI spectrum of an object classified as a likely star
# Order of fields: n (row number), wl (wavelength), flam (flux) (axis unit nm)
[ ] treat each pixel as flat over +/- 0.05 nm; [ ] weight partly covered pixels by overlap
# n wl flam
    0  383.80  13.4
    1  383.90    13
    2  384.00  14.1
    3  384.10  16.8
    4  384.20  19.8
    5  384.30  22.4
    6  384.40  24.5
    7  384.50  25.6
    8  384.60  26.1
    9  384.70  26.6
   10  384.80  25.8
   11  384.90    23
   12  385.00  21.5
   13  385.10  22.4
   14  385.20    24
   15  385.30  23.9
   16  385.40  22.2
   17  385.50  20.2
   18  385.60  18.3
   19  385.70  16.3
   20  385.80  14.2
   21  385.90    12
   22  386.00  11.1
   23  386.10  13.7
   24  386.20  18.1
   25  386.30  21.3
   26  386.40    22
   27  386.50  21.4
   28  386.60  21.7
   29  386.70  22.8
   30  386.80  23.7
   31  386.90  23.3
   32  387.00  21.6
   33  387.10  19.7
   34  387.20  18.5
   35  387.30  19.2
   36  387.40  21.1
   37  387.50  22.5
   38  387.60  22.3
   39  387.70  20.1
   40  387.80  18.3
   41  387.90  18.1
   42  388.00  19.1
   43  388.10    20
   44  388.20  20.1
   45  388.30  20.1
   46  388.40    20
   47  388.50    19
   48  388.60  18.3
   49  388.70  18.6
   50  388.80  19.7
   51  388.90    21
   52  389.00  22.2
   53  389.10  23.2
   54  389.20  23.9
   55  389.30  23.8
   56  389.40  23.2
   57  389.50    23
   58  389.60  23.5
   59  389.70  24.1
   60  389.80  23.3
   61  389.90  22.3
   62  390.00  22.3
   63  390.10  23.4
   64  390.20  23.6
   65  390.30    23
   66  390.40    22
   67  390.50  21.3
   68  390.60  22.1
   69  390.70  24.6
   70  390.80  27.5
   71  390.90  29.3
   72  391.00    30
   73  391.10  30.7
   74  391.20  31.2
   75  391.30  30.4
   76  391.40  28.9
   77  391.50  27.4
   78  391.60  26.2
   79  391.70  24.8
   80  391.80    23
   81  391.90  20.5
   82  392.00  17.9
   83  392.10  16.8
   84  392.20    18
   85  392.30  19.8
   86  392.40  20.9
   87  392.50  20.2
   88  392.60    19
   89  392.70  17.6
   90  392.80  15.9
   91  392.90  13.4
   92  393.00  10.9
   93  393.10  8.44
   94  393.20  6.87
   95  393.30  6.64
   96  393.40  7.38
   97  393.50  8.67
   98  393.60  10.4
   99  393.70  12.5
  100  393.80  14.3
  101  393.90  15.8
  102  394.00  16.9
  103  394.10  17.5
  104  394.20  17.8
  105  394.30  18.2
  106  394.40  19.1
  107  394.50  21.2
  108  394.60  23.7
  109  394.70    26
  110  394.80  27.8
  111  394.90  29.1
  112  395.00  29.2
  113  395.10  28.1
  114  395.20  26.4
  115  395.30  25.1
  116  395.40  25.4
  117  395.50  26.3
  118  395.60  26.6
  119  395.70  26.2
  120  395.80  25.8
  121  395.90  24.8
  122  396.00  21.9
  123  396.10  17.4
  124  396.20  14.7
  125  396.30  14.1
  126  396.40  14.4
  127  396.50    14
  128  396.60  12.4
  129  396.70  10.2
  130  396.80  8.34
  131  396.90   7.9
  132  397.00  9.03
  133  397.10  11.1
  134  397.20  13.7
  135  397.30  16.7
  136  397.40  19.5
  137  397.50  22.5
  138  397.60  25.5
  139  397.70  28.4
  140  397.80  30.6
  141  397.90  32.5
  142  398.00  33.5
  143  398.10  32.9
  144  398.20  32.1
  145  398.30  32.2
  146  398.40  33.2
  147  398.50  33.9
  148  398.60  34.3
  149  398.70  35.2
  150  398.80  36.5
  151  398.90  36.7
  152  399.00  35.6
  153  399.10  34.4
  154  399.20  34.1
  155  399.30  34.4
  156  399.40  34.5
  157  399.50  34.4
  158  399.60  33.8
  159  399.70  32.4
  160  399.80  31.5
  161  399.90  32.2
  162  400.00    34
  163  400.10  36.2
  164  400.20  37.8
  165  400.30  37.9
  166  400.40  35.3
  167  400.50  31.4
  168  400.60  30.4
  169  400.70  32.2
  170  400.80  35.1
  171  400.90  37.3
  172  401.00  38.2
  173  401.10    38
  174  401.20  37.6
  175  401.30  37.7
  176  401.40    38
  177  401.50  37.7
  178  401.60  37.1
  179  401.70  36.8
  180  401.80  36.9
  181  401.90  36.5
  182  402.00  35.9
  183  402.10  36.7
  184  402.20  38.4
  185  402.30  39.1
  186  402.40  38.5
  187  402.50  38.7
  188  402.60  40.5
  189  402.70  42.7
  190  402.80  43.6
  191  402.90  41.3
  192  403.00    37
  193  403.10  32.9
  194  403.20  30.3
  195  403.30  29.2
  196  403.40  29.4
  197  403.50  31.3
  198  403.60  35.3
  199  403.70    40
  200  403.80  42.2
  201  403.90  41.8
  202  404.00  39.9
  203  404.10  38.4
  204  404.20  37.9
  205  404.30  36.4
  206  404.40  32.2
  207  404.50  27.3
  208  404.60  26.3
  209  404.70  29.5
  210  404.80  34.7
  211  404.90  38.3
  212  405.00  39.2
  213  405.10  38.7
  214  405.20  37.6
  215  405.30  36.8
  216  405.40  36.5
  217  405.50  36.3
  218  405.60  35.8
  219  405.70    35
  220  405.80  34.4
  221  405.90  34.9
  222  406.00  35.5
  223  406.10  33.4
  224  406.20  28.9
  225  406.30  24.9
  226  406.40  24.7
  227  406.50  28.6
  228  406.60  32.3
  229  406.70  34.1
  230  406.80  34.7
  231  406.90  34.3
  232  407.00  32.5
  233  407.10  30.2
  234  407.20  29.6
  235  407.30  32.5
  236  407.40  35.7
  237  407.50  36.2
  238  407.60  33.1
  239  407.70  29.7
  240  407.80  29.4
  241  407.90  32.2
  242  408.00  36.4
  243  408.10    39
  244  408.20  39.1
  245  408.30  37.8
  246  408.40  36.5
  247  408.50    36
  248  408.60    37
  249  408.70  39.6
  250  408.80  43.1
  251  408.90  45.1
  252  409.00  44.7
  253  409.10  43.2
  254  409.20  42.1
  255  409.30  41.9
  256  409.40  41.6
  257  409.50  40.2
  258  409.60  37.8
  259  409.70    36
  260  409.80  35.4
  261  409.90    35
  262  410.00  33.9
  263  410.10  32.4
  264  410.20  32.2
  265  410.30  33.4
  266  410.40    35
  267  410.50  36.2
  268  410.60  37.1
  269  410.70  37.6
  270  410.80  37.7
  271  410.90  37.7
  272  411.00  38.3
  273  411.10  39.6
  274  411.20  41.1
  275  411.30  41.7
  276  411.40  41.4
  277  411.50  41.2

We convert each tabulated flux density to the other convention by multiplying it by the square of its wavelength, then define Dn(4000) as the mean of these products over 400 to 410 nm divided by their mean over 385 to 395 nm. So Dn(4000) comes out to 1.90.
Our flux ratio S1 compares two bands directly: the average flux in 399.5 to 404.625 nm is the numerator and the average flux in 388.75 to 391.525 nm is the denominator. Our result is 1.46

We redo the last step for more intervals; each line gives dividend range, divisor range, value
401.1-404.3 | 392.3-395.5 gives 2.05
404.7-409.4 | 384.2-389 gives 1.73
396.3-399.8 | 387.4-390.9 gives 1.19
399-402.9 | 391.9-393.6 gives 2.53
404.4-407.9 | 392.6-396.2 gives 1.73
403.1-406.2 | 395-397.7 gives 1.83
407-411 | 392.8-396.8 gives 2.01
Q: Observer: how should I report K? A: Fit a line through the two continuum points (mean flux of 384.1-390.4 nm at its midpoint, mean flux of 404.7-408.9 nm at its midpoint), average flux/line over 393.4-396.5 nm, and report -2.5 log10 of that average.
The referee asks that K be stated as 0.28 mag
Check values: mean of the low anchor 21.1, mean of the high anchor 34.6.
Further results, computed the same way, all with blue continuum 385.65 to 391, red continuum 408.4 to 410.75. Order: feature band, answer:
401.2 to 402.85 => -0.20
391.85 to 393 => 0.33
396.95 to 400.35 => -0.03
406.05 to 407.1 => 0.16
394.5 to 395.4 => -0.01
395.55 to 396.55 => 0.33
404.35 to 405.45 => 0.00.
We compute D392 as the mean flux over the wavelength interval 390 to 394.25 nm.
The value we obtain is 19.6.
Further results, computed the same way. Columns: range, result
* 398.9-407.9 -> 34.9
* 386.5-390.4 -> 21.4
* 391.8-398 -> 18.6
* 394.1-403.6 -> 29.5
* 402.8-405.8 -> 35.5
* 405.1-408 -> 33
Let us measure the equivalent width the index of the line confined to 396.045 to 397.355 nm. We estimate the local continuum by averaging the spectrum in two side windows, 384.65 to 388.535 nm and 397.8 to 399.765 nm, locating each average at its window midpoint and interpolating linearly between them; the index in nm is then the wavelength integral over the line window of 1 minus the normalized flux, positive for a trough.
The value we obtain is 0.78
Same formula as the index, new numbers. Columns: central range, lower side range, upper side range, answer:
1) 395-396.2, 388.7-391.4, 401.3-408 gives 0.16 nm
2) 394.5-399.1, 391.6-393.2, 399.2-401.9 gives 0.49 nm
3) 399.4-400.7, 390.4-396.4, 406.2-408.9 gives -0.33 nm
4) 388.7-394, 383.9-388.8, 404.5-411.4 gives 0.70 nm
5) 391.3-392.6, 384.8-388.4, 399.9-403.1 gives 0.19 nm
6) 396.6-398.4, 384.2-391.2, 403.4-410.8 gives 0.45 nm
